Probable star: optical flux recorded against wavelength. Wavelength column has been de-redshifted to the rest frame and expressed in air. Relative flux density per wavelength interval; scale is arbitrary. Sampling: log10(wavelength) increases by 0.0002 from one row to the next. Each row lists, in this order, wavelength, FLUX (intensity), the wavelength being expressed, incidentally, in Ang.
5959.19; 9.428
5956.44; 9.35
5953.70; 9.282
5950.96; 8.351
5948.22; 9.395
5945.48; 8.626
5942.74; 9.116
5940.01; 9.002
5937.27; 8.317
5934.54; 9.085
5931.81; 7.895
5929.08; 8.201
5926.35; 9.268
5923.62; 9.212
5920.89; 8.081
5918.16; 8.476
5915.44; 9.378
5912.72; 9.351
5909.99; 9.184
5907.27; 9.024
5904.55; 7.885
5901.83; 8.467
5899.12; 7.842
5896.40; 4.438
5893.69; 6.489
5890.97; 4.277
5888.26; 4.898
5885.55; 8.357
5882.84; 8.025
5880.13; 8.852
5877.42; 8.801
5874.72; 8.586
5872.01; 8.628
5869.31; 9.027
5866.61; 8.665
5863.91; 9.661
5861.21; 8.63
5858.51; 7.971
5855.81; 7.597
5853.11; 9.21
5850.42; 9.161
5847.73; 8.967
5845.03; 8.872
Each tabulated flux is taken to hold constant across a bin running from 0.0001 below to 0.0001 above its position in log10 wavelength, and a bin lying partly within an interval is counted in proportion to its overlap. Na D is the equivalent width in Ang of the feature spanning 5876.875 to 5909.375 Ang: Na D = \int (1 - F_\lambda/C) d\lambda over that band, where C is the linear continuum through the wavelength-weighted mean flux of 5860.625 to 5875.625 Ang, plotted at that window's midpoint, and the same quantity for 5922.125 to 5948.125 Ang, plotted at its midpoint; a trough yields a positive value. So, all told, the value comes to 5.7 Ang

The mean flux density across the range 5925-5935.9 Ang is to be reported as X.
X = 8.61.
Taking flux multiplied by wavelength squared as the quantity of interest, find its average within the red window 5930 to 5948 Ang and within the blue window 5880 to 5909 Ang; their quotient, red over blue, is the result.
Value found 1.2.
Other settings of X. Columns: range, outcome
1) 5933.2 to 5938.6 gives 8.71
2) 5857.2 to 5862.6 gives 8.31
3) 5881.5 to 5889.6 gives 7.1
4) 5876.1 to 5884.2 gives 8.55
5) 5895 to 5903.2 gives 6.92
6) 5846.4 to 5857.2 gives 8.73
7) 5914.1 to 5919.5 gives 8.93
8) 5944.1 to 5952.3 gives 8.79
